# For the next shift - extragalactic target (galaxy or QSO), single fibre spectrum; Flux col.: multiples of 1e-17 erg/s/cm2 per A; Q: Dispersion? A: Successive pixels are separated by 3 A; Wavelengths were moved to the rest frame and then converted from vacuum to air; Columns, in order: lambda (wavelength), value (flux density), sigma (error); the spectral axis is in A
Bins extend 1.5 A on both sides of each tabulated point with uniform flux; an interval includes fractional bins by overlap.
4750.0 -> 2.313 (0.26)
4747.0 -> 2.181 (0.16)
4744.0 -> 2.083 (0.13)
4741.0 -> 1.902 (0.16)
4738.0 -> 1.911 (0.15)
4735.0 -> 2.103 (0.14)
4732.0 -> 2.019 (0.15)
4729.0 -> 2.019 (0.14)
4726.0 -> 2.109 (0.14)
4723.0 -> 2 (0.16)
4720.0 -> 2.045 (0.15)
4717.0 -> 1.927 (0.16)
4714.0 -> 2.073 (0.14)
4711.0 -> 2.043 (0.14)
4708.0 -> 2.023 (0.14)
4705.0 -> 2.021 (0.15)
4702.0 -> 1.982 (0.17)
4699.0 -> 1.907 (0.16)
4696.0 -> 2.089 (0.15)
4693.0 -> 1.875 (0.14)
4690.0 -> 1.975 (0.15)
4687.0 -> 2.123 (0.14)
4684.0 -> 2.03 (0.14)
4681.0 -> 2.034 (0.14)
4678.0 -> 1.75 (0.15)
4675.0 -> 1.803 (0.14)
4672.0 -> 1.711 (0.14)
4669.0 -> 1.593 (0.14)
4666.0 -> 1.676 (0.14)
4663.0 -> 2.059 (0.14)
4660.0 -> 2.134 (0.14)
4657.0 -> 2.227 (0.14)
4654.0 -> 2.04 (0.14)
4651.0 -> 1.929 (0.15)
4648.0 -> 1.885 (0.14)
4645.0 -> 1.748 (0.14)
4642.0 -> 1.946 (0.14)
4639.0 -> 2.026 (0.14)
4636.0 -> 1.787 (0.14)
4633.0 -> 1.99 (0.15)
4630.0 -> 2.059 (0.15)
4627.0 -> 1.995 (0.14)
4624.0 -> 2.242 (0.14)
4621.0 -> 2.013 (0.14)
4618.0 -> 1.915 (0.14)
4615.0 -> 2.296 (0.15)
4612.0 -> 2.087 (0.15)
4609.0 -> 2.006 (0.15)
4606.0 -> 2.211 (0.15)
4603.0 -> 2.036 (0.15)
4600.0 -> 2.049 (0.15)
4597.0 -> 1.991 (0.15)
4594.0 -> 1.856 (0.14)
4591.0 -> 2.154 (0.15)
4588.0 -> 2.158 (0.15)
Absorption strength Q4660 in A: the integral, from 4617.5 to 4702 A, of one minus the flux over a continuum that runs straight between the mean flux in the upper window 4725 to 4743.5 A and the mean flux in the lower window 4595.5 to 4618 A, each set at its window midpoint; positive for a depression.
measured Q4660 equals 4.3 A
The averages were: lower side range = 2.08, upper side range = 2.01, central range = 1.95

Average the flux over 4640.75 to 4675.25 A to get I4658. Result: 1.9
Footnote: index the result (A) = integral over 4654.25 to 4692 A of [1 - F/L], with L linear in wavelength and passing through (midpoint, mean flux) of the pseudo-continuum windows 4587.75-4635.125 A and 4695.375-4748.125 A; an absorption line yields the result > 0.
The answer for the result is 2.0 A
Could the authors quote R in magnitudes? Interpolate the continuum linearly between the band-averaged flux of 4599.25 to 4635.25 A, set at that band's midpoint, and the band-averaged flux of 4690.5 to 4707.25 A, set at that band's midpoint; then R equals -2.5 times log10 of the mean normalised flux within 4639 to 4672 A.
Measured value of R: 0.059 mag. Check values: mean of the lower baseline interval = 2.07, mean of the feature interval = 1.92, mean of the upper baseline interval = 1.98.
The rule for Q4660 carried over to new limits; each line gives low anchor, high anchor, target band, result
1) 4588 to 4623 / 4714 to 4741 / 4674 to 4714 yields 0.9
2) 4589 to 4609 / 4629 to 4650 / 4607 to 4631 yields -1.2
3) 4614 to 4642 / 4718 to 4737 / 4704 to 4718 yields 0.1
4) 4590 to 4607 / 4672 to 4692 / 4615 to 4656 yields 0.2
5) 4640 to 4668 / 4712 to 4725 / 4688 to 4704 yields 0.2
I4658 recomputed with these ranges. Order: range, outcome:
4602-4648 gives 2.02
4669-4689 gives 1.89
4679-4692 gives 2.02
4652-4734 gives 1.97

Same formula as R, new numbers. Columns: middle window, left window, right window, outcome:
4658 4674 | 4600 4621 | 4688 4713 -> 0.10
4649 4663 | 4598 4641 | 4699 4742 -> -0.02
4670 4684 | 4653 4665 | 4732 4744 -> 0.13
